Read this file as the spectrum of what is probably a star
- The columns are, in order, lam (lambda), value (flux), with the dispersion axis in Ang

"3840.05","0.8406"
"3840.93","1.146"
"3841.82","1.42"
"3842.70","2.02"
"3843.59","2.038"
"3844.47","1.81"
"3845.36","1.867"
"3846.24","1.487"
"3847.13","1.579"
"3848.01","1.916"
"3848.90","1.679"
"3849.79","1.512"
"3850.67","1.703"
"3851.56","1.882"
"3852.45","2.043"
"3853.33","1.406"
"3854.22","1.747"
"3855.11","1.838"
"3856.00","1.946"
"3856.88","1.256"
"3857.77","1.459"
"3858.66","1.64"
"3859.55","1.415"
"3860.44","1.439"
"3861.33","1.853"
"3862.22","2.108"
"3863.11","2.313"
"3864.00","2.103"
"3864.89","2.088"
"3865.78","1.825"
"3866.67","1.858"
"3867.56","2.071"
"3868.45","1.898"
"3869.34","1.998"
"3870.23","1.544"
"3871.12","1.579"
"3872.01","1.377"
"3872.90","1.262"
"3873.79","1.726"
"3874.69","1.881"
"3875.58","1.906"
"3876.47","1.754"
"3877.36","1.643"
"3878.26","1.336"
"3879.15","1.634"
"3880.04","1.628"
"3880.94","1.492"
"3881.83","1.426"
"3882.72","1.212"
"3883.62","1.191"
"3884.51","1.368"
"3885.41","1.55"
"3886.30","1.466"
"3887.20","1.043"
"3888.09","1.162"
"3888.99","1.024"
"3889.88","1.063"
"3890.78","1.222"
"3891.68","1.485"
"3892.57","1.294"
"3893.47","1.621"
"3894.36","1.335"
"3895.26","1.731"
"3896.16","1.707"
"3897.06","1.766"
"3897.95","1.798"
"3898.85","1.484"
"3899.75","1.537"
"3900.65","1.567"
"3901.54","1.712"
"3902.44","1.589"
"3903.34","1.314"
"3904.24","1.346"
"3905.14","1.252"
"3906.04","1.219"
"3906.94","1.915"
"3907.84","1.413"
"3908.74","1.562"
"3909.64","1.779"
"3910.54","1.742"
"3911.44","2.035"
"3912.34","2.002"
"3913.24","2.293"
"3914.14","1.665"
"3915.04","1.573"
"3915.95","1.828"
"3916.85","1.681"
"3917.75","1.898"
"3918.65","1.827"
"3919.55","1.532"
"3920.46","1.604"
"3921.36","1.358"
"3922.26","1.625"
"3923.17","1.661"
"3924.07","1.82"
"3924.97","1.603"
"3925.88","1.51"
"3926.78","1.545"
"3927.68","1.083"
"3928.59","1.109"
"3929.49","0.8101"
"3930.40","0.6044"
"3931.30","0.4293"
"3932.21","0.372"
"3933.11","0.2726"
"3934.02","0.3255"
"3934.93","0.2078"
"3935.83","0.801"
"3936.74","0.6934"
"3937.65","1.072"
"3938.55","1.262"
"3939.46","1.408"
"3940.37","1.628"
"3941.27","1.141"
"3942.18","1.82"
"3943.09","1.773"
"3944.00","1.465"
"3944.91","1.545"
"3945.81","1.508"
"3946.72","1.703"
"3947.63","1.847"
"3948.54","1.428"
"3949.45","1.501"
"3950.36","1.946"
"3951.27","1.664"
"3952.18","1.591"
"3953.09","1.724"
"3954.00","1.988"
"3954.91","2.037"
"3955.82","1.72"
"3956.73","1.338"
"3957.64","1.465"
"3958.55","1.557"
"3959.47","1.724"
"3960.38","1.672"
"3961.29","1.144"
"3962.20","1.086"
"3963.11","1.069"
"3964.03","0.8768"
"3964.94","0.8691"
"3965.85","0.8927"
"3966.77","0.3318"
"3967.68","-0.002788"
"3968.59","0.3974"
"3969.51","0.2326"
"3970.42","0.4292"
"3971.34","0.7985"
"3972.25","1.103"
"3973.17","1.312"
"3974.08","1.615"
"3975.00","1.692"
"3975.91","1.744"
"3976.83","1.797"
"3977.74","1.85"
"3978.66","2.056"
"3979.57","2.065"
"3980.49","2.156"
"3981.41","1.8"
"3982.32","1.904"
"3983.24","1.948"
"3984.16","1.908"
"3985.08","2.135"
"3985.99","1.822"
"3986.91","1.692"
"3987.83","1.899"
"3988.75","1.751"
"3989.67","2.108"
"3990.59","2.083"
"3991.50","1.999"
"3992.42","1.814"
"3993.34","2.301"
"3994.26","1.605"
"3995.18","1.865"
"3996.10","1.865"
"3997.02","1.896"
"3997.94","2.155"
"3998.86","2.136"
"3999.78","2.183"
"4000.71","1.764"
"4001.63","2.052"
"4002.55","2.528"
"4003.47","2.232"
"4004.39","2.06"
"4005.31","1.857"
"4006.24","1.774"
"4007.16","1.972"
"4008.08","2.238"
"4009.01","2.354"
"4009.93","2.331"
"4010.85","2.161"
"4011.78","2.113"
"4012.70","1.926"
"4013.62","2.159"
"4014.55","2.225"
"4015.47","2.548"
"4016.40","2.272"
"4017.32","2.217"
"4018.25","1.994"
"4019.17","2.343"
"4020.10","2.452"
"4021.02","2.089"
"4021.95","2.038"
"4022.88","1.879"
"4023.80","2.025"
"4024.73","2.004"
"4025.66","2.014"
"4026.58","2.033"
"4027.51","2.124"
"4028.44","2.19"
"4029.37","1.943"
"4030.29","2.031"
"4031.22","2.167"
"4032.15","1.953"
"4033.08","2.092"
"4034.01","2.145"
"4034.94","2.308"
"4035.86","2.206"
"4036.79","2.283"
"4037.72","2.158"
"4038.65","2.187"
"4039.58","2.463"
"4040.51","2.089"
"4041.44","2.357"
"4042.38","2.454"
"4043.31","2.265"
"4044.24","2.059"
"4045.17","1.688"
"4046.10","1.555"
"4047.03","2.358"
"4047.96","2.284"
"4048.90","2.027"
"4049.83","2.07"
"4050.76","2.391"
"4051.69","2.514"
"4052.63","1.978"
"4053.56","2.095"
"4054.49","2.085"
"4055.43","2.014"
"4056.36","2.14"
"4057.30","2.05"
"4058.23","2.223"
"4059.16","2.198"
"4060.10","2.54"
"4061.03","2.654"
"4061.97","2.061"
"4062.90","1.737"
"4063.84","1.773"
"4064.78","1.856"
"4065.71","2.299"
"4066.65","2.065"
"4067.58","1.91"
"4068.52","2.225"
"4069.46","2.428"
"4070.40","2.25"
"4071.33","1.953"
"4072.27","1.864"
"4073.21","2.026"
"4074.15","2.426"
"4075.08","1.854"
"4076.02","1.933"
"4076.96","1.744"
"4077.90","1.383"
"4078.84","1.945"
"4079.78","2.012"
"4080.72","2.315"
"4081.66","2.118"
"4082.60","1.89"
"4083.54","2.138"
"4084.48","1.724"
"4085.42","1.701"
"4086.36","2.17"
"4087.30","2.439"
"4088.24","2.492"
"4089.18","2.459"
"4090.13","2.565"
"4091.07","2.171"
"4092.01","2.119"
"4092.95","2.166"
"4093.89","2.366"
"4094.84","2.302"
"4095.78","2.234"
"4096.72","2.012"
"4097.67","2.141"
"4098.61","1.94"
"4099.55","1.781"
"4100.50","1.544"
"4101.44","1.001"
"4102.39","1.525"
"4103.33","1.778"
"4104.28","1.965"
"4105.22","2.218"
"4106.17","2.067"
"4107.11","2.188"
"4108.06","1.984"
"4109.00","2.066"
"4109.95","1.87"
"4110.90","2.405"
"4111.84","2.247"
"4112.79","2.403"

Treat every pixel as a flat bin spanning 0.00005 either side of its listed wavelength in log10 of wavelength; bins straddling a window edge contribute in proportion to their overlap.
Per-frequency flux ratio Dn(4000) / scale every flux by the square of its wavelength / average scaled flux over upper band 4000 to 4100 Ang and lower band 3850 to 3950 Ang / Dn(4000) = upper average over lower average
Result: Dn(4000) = 1.52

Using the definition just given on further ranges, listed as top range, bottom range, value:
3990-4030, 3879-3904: 1.54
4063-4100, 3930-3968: 1.80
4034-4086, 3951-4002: 1.38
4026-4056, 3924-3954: 1.80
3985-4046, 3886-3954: 1.54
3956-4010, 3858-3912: 1.09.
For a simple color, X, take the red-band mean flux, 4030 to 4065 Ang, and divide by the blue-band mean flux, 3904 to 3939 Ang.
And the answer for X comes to 1.60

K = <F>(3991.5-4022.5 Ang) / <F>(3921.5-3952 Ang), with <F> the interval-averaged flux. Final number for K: 1.68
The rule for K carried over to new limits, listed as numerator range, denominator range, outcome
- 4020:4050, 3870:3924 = 1.36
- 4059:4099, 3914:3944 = 1.68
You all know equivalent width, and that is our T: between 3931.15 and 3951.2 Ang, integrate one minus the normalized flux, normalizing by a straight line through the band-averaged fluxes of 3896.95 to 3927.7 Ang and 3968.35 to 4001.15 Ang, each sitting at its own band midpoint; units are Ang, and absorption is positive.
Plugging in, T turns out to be 5.6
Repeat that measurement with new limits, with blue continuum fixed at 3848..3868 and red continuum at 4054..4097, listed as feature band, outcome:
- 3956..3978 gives 9.28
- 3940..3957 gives 2.35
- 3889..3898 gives 1.82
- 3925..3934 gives 4.86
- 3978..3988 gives 0.14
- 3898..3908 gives 1.89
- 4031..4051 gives -0.98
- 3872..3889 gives 3.27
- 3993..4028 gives -1.50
